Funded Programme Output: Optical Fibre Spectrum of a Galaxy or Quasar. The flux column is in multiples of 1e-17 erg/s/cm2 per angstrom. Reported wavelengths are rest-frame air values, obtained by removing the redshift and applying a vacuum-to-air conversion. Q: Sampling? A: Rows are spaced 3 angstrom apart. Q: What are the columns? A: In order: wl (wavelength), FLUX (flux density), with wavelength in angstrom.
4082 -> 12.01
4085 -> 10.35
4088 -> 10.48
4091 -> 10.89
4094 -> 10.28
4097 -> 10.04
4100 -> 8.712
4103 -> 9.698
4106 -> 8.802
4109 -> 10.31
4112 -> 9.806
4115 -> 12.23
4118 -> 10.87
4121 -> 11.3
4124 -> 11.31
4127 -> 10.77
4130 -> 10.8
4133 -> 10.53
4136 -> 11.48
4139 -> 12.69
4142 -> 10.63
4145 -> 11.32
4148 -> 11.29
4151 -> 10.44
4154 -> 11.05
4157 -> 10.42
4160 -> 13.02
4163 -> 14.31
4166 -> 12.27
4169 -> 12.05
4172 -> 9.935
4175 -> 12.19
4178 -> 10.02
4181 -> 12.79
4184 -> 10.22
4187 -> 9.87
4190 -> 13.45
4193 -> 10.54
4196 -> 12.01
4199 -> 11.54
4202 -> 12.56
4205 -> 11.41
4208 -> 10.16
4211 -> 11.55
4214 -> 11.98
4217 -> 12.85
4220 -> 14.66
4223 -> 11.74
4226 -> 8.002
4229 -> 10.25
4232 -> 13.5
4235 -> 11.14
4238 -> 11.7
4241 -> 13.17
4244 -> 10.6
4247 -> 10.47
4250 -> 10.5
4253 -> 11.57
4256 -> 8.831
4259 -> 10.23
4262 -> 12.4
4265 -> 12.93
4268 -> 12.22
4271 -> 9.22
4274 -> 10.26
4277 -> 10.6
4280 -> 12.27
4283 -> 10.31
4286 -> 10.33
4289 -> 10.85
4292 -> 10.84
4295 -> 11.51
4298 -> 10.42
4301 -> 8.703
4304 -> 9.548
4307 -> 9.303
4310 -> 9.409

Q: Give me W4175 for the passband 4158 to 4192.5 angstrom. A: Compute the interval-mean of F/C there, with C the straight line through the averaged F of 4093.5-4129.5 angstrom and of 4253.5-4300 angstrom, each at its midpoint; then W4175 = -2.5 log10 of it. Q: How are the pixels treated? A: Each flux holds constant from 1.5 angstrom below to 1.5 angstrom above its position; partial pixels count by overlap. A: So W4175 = -0.12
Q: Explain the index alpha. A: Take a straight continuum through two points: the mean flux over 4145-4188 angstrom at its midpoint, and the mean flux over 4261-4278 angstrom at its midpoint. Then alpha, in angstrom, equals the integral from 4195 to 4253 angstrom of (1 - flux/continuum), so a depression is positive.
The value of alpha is -1.2 angstrom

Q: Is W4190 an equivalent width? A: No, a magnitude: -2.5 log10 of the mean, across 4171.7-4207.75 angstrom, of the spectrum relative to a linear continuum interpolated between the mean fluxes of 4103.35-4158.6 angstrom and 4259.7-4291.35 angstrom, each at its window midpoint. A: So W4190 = -0.04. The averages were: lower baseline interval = 10.9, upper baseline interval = 11.1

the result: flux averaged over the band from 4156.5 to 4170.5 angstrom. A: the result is 12.6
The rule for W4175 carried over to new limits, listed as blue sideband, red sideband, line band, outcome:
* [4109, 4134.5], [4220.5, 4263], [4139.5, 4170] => -0.07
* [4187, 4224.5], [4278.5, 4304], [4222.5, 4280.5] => 0.02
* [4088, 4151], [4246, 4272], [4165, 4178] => -0.06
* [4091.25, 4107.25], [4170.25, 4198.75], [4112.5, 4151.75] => -0.10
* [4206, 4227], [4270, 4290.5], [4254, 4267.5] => -0.03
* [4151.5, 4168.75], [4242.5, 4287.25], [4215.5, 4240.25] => -0.05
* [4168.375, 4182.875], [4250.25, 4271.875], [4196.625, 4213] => -0.02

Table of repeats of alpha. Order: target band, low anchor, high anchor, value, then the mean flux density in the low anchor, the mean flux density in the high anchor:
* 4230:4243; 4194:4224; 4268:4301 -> -0.8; 12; 10.6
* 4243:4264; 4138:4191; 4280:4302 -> 0.3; 11.5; 10.6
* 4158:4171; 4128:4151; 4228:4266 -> -1.7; 11.2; 11.3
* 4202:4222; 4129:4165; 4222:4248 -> -1.5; 11.5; 11.2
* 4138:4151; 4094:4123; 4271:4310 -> -1.4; 10.2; 10.3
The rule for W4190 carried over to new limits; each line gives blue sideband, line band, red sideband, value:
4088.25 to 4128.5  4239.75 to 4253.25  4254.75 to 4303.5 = -0.053 mag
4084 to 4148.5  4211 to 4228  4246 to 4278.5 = -0.095 mag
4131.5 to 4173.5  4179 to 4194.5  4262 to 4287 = 0.008 mag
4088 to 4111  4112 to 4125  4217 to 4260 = -0.122 mag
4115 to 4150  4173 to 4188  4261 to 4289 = 0.016 mag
